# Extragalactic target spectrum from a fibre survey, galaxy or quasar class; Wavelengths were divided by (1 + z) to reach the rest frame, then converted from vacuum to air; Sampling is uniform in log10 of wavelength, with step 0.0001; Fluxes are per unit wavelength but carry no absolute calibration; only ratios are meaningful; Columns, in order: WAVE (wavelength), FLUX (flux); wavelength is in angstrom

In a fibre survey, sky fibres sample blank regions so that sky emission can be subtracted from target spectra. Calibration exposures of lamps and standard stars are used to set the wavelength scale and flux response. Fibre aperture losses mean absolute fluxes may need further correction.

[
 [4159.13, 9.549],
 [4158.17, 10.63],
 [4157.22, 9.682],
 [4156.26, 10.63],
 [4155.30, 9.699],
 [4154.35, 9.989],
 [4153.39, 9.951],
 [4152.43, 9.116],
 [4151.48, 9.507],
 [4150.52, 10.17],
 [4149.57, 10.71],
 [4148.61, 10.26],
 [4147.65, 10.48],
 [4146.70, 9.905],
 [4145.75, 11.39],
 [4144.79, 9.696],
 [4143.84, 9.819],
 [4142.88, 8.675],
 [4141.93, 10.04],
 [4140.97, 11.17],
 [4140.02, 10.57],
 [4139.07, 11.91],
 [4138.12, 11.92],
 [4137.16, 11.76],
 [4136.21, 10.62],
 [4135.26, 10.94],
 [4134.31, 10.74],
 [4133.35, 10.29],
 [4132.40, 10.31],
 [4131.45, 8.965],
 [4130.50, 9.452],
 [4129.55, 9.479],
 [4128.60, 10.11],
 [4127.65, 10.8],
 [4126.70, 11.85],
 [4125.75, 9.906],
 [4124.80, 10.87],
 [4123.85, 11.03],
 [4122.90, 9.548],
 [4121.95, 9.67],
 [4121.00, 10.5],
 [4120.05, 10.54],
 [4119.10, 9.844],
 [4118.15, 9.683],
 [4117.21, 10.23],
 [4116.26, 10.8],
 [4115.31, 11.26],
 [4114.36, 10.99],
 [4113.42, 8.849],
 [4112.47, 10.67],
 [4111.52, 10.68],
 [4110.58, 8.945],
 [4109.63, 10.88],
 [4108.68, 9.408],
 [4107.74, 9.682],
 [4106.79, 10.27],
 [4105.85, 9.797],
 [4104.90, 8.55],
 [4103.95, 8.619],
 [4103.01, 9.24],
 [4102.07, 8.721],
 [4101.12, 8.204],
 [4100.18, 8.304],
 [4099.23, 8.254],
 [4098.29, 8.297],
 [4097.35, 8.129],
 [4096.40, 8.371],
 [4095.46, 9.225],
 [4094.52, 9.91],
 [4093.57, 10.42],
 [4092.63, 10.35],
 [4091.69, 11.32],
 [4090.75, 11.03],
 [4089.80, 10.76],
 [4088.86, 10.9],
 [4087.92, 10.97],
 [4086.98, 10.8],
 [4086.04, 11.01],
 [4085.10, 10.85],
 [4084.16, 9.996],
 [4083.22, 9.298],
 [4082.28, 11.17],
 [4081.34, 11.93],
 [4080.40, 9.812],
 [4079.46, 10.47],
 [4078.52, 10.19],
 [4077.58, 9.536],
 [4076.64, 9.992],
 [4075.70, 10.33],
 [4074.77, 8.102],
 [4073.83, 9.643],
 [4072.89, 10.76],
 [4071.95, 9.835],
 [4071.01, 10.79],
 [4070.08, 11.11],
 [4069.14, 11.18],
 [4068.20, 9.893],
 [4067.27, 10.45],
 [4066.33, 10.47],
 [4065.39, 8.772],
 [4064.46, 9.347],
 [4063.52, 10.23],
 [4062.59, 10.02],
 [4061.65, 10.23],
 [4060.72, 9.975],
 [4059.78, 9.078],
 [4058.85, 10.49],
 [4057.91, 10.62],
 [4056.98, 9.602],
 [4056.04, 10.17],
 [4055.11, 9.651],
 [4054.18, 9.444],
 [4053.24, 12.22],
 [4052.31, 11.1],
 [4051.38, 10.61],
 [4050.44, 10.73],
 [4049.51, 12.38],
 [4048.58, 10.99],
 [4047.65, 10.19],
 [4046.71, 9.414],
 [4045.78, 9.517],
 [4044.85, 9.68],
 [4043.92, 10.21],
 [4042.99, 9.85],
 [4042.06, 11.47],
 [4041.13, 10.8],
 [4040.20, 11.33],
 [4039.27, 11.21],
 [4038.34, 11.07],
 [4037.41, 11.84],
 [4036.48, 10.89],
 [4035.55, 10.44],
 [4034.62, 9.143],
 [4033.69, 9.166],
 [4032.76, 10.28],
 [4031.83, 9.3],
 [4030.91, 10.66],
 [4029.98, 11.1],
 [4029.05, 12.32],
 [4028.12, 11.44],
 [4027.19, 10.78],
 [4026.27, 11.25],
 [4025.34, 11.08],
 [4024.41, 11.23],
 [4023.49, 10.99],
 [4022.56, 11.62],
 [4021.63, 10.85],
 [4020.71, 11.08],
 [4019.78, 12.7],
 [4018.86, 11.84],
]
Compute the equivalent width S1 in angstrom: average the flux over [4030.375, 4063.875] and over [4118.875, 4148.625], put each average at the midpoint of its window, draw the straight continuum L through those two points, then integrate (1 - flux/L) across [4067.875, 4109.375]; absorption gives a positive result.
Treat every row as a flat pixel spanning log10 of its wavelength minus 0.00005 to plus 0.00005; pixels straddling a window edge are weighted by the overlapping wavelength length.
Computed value 2.01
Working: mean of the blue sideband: 10.4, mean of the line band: 9.9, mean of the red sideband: 10.4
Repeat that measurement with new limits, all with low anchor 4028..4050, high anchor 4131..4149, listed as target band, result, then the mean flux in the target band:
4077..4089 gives 0.0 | 10.5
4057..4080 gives 1.1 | 10.1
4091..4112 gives 2.3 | 9.36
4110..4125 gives 0.4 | 10.2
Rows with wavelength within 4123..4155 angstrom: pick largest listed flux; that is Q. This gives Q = 11.92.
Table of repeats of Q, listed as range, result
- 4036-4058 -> 12.38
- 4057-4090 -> 11.93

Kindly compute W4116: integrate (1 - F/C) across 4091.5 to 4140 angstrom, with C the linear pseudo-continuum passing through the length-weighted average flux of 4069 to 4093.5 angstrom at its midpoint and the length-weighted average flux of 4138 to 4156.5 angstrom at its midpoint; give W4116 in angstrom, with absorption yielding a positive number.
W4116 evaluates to 1.7 angstrom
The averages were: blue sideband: 10.5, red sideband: 10.2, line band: 9.98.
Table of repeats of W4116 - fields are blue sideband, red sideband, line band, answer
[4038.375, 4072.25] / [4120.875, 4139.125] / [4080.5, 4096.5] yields -0.1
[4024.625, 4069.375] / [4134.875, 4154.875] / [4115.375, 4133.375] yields 0.3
